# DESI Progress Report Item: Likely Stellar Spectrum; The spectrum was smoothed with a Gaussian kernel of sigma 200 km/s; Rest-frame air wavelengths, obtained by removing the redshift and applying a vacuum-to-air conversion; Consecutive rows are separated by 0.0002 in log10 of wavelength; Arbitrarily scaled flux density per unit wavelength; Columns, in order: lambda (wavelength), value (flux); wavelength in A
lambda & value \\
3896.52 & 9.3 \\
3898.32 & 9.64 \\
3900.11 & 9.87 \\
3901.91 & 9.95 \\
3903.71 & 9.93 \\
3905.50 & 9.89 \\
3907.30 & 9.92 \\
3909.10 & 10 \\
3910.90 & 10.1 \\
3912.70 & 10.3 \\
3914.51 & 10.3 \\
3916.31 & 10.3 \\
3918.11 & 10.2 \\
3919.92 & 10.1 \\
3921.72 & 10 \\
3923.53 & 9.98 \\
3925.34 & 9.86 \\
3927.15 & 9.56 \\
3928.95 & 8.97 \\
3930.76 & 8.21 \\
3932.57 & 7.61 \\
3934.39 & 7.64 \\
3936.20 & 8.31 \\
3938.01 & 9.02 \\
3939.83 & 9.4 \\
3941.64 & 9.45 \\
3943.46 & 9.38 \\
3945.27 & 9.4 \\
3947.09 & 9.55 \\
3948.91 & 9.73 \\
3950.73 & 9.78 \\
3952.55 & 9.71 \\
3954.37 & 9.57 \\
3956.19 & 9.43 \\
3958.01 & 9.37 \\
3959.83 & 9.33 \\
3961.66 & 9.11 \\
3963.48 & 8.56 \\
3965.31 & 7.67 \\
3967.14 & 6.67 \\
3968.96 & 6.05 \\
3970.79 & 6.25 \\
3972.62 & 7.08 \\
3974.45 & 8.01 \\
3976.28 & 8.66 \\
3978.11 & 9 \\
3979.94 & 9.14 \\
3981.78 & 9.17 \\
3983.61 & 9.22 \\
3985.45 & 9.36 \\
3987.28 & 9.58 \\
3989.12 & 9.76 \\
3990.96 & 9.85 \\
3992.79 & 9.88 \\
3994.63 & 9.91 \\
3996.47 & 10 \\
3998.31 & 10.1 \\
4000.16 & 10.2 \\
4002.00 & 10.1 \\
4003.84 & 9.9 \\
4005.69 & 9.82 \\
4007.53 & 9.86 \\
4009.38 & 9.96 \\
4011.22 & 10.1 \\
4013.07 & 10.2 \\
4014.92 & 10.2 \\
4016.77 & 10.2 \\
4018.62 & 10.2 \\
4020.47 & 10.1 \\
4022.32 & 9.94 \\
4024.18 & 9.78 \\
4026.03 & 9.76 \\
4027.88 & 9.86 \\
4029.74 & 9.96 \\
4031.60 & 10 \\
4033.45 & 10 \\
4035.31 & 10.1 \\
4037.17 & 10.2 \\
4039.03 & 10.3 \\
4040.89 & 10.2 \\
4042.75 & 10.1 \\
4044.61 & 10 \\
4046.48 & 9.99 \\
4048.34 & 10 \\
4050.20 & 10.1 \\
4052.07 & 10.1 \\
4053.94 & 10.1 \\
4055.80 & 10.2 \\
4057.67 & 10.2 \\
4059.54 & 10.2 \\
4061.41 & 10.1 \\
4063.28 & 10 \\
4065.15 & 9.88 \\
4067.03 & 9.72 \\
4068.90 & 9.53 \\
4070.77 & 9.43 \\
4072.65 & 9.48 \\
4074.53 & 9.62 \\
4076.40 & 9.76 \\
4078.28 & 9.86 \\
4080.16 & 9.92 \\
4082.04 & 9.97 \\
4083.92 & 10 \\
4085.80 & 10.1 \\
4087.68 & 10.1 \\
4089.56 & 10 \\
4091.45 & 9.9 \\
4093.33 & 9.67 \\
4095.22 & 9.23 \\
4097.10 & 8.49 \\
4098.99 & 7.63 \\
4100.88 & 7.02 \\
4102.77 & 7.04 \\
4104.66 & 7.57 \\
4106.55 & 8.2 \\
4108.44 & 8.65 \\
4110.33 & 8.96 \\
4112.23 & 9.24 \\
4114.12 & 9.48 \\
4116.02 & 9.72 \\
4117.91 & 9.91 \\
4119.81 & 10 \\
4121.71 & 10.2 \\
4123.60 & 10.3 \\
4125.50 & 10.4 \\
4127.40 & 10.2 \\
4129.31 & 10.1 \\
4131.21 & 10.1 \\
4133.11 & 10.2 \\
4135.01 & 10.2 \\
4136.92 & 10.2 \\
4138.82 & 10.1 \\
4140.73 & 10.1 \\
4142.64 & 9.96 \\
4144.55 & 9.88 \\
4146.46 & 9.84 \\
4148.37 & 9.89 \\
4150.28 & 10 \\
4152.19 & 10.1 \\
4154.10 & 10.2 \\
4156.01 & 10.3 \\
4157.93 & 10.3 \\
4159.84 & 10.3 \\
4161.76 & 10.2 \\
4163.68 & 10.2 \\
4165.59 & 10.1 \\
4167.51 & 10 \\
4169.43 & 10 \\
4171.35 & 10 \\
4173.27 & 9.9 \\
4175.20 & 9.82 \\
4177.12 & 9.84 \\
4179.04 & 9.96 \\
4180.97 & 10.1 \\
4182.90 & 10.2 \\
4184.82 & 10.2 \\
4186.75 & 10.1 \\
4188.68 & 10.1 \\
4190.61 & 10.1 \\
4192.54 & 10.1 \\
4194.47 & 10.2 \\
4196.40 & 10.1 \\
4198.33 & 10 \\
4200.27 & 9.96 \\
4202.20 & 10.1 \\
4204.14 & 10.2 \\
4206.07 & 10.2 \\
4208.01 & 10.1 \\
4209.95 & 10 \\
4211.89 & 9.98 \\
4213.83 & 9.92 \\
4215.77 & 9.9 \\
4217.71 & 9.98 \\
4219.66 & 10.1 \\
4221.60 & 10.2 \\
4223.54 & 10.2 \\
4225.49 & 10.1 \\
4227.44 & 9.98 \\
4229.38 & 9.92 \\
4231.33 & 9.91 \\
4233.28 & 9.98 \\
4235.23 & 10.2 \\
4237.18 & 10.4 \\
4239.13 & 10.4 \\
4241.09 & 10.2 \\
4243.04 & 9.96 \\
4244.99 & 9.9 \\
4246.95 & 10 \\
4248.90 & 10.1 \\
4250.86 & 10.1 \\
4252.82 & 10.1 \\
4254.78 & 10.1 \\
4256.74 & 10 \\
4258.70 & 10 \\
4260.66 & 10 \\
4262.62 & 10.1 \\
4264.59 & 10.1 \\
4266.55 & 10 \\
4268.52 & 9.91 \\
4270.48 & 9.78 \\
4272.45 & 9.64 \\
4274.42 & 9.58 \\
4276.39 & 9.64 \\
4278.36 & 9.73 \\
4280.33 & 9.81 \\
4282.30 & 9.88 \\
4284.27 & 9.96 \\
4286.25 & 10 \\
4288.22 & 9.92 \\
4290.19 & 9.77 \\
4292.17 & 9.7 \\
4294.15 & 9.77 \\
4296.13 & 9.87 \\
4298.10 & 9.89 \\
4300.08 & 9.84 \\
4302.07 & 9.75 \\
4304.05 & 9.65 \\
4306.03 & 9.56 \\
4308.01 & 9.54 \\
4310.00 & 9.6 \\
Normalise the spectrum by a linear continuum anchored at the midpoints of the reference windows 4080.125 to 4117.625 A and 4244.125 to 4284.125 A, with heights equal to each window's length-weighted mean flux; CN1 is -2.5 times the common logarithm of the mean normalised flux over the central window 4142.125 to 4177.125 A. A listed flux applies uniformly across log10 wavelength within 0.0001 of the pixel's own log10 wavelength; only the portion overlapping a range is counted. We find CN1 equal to -0.08 mag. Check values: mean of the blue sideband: 9.04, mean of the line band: 10.1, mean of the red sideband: 9.92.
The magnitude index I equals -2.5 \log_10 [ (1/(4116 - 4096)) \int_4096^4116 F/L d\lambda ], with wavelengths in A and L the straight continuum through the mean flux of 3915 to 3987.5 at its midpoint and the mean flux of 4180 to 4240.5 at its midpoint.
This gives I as 0.16 mag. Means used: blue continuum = 8.93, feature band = 8.31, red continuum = 10.1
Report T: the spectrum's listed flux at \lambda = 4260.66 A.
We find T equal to 10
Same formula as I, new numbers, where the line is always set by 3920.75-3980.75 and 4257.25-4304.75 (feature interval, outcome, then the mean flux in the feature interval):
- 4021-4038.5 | -0.11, 9.97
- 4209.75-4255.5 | -0.04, 10.1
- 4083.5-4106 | 0.05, 8.86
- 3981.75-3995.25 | -0.08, 9.62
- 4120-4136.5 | -0.09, 10.2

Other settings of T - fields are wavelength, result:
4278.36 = 9.73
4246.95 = 10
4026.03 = 9.76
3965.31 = 7.67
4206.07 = 10.2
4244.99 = 9.9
